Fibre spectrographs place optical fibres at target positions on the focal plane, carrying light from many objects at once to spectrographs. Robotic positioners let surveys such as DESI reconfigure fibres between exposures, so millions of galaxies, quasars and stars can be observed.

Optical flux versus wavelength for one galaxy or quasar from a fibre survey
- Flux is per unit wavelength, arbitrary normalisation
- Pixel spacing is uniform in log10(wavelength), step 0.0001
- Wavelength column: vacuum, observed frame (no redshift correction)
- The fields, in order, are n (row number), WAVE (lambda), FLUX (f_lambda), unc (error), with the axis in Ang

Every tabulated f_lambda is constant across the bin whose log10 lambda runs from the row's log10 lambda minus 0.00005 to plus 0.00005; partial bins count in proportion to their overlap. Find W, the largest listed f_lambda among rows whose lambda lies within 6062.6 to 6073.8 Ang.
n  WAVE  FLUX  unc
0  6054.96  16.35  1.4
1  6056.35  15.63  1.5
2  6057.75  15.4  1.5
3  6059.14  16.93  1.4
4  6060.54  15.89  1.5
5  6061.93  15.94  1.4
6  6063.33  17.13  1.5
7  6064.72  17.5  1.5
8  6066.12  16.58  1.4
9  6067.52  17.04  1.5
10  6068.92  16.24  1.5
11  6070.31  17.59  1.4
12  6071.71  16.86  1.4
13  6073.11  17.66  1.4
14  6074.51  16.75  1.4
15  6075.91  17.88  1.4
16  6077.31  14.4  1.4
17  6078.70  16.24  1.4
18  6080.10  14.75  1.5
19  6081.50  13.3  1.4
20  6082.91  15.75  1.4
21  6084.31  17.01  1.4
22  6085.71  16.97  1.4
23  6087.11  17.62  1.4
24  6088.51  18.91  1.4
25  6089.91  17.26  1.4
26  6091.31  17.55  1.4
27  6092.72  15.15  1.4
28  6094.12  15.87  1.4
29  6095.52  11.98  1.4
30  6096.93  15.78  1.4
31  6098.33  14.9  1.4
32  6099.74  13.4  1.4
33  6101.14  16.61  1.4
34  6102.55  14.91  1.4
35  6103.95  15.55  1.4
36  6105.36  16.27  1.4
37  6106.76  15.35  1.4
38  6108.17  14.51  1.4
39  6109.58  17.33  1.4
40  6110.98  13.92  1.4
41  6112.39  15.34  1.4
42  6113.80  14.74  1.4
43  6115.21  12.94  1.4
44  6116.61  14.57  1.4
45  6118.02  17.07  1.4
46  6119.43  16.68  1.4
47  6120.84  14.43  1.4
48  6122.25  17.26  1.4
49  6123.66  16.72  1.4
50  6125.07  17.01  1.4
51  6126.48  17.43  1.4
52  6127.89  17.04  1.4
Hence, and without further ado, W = 17.66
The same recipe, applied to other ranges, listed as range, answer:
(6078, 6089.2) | 18.91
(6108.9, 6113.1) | 17.33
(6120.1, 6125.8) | 17.26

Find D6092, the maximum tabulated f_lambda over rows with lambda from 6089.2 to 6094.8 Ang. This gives 17.55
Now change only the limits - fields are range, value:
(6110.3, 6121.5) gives 17.07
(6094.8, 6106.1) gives 16.61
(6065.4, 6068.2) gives 17.04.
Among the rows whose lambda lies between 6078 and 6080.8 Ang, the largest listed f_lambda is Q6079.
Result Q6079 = 16.24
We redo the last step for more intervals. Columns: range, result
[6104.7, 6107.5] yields 16.27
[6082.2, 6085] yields 17.01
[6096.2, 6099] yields 15.78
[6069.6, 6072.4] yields 17.59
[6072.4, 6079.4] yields 17.88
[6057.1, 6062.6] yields 16.93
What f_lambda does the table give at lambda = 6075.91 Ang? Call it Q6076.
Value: 17.88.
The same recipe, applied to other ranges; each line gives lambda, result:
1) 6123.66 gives 16.72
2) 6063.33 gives 17.13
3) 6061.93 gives 15.94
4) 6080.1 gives 14.75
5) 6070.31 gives 17.59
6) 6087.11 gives 17.62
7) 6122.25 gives 17.26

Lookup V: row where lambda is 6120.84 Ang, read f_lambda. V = 14.43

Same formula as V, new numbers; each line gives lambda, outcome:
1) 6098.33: 14.9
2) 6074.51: 16.75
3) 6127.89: 17.04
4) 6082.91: 15.75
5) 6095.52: 11.98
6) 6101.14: 16.61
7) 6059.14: 16.93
